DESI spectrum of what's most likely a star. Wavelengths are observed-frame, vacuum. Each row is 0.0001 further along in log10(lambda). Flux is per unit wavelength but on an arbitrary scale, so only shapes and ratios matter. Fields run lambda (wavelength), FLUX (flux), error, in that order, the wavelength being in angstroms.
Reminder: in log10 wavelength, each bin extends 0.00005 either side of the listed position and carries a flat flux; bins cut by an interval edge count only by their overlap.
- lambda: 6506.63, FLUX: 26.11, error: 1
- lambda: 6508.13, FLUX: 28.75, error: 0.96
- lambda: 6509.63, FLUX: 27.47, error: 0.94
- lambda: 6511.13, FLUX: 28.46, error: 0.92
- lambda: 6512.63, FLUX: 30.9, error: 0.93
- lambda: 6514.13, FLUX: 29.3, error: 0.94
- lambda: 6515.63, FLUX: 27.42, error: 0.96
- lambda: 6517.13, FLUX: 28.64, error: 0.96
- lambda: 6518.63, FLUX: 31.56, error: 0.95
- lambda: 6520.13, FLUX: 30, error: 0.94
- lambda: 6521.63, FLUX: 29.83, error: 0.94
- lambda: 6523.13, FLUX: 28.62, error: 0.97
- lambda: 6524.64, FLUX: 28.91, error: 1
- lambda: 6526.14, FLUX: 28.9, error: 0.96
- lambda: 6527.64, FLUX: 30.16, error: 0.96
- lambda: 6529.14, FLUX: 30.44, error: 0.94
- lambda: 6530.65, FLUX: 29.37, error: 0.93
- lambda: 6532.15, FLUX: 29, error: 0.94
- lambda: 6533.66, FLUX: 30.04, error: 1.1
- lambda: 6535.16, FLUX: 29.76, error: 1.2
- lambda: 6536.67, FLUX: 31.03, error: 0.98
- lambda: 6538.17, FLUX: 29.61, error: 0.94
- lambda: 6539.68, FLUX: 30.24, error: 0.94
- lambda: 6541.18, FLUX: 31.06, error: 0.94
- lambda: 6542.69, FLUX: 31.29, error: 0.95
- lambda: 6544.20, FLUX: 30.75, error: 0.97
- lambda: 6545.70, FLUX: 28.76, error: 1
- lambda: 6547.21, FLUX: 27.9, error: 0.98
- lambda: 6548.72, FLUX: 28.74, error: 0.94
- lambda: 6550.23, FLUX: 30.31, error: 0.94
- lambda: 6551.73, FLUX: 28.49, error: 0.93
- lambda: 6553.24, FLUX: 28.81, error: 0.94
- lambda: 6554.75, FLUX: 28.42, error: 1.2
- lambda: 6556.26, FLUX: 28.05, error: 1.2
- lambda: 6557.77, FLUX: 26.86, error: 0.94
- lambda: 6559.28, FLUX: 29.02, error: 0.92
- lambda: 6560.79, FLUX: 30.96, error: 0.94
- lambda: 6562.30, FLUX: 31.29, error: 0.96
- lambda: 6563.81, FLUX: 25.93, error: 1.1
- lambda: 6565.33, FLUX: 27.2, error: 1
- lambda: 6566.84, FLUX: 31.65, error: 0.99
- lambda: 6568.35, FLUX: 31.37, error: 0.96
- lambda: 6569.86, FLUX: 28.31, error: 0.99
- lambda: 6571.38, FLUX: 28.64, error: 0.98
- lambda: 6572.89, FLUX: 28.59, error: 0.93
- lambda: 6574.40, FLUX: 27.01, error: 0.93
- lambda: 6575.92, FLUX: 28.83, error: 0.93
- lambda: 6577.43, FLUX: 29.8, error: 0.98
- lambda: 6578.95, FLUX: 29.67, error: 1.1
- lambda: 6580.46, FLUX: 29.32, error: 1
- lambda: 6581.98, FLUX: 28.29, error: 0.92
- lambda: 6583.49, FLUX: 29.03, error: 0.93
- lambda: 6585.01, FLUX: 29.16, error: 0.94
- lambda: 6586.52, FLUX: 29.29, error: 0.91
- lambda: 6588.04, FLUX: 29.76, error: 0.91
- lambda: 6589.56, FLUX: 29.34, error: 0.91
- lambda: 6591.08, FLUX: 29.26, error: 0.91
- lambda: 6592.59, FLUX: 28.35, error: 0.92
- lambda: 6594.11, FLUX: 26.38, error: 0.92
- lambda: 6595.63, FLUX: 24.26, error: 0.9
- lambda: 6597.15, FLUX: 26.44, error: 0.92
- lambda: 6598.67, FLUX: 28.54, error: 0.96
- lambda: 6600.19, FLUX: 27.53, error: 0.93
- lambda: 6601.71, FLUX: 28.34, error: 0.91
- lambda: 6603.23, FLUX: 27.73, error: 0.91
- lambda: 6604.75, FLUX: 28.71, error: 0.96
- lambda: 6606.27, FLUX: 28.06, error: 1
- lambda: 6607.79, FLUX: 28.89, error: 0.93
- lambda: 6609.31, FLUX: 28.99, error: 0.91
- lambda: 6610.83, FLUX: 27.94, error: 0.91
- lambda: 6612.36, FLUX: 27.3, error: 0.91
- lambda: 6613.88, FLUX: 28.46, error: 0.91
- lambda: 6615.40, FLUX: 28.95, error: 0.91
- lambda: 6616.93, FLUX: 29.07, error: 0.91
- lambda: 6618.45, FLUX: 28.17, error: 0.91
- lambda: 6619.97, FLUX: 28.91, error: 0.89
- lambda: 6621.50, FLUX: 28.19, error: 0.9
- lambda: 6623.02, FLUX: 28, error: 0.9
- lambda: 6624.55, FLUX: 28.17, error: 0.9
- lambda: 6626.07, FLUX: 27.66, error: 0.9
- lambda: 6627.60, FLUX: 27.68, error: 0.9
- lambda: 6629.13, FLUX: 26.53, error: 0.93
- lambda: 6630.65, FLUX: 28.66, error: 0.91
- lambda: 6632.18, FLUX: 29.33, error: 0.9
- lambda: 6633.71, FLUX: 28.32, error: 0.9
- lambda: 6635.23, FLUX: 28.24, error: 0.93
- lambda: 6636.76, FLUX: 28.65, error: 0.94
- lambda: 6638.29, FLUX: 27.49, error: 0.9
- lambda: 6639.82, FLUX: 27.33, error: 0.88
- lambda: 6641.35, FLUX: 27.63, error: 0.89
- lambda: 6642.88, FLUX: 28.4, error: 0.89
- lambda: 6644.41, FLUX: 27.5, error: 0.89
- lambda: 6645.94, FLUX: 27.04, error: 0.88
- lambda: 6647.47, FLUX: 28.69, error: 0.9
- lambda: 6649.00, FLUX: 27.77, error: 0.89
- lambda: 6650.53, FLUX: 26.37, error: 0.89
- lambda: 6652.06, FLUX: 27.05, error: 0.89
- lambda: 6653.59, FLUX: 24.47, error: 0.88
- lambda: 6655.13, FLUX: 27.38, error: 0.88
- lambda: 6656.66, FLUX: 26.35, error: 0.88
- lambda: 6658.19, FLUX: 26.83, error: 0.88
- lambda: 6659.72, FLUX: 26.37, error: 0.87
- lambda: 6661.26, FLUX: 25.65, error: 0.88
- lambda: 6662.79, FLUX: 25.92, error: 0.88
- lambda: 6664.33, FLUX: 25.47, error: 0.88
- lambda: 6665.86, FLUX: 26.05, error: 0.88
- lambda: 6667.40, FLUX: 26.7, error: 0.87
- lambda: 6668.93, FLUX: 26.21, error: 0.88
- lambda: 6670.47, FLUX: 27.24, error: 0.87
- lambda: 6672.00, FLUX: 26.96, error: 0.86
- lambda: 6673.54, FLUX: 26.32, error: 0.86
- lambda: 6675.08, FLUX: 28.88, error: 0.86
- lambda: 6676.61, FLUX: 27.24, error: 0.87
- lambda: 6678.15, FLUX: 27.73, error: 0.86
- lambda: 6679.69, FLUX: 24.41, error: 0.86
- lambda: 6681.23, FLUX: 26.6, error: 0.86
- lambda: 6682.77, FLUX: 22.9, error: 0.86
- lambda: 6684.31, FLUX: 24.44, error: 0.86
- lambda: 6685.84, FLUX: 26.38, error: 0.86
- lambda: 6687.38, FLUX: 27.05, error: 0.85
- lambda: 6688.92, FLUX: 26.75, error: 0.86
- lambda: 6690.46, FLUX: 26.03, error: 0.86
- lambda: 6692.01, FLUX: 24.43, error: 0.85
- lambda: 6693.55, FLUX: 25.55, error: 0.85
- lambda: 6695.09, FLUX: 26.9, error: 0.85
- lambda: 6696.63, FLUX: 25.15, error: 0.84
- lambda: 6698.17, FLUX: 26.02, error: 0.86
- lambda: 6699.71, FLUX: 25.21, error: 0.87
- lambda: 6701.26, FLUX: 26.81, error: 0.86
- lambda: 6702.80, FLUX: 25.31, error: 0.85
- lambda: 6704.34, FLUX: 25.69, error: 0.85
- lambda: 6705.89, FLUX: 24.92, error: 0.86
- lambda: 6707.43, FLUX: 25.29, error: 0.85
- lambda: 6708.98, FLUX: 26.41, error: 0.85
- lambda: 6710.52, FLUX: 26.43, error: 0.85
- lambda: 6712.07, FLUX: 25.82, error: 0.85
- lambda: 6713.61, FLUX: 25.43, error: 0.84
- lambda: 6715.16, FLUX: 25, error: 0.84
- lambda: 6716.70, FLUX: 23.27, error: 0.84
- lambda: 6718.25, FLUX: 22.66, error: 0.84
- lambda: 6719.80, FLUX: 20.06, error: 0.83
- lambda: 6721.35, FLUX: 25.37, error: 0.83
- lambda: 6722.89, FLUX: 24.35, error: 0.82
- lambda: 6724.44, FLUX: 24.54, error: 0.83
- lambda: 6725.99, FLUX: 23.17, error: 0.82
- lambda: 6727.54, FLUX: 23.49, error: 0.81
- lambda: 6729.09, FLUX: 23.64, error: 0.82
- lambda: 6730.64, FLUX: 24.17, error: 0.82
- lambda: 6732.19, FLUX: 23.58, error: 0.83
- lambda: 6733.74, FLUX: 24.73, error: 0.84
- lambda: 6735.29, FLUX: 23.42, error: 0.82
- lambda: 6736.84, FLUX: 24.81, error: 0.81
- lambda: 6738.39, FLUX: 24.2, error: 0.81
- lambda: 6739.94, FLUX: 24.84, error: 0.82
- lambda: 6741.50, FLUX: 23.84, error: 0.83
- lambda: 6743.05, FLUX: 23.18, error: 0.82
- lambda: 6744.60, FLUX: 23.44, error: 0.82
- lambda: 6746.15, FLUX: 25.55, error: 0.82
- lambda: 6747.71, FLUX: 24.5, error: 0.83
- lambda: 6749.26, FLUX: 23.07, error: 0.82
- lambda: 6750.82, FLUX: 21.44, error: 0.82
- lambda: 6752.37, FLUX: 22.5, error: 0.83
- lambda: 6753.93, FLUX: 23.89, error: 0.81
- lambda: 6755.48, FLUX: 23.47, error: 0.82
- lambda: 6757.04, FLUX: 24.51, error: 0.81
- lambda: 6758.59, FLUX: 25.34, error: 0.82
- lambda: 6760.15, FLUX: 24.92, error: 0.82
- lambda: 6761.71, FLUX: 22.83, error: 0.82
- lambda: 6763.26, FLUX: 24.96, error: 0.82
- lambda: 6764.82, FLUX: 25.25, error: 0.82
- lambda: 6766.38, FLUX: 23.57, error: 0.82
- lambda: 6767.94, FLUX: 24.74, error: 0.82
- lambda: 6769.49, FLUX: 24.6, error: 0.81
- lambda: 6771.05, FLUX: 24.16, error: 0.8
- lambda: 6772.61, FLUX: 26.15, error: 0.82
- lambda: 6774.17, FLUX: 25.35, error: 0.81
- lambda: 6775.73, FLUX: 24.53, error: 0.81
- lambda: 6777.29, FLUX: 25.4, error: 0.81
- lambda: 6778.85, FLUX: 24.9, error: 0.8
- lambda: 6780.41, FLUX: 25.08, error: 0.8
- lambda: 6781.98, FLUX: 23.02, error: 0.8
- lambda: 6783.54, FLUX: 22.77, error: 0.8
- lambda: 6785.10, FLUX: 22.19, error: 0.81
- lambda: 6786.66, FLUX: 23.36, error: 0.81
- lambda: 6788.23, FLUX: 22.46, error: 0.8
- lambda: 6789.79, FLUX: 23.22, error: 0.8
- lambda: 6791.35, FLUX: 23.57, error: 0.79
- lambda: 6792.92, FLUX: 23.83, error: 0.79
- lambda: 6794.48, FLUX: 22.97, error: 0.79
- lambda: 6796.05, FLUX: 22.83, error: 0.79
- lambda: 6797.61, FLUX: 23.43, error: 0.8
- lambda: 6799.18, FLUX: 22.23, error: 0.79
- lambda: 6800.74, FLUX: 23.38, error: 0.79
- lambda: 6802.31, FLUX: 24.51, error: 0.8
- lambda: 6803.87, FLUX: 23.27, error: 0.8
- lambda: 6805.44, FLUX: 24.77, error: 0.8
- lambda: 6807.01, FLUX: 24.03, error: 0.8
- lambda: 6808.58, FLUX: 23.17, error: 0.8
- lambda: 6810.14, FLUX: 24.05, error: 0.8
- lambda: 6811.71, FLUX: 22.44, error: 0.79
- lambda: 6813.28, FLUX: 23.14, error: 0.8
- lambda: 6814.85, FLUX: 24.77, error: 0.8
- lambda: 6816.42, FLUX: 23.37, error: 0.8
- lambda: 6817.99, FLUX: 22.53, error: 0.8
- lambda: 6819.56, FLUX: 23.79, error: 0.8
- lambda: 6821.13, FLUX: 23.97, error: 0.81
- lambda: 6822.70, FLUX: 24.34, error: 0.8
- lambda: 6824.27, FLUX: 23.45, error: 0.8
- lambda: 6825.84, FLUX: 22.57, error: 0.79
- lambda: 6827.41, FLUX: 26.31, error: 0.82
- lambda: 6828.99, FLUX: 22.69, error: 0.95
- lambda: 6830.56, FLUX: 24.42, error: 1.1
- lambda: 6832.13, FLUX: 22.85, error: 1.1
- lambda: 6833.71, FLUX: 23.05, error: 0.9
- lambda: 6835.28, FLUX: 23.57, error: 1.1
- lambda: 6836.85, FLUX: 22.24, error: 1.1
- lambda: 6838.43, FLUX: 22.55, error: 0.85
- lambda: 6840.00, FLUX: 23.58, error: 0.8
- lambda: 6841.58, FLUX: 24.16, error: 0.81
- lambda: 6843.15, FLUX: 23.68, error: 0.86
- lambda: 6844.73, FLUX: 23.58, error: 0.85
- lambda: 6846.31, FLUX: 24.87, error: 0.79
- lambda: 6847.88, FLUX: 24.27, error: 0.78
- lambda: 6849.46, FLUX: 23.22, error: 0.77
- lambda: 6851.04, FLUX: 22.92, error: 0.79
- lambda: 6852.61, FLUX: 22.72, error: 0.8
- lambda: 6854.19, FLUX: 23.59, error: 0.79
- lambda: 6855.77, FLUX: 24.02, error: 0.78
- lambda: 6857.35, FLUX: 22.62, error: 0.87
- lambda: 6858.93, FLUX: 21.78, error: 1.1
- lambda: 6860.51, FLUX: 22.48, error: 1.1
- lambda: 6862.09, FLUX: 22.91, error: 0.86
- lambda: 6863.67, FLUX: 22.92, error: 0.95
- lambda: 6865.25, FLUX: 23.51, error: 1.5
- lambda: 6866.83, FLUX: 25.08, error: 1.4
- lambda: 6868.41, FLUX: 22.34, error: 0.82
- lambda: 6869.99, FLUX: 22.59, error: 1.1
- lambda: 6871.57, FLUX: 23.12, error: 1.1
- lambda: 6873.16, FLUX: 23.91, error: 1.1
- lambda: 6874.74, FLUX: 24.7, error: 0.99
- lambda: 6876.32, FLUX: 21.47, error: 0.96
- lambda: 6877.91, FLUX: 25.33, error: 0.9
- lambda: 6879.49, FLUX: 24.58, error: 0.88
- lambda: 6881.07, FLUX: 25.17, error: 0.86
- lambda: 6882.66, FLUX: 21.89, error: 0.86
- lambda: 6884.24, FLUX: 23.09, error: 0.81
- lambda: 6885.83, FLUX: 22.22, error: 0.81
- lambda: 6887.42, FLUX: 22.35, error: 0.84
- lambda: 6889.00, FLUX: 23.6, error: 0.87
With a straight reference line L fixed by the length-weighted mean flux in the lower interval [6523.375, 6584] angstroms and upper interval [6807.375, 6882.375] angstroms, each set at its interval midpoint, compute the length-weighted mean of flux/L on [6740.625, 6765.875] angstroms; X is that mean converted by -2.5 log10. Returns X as 0.062 mag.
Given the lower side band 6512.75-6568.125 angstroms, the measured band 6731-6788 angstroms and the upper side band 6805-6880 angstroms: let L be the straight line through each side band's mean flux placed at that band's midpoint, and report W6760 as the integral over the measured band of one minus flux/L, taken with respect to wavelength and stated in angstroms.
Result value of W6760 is 2.3 angstroms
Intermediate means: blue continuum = 29.4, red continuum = 23.5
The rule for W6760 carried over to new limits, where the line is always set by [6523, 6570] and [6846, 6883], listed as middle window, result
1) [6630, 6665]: 0.4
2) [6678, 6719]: 1.7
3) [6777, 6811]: 1.7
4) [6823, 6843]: 0.4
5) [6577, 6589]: -0.2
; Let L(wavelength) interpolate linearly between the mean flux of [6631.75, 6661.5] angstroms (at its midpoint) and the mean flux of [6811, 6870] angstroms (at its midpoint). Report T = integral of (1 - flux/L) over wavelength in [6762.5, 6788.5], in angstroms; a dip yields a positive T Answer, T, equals 0.5 angstroms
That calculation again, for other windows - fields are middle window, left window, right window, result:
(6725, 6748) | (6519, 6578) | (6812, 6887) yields 1.4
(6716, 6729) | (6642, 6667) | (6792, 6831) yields 1.0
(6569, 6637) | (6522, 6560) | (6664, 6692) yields -0.9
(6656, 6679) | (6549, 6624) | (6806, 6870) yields 0.2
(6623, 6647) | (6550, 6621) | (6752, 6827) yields -0.4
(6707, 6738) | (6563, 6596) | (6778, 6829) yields 1.4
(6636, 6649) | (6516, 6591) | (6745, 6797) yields -0.3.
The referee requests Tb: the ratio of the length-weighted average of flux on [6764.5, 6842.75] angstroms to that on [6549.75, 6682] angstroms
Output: 0.85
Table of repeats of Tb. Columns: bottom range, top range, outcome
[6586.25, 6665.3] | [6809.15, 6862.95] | 0.85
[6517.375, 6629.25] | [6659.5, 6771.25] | 0.86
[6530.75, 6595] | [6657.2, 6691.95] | 0.90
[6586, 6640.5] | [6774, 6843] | 0.84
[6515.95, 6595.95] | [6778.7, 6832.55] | 0.81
